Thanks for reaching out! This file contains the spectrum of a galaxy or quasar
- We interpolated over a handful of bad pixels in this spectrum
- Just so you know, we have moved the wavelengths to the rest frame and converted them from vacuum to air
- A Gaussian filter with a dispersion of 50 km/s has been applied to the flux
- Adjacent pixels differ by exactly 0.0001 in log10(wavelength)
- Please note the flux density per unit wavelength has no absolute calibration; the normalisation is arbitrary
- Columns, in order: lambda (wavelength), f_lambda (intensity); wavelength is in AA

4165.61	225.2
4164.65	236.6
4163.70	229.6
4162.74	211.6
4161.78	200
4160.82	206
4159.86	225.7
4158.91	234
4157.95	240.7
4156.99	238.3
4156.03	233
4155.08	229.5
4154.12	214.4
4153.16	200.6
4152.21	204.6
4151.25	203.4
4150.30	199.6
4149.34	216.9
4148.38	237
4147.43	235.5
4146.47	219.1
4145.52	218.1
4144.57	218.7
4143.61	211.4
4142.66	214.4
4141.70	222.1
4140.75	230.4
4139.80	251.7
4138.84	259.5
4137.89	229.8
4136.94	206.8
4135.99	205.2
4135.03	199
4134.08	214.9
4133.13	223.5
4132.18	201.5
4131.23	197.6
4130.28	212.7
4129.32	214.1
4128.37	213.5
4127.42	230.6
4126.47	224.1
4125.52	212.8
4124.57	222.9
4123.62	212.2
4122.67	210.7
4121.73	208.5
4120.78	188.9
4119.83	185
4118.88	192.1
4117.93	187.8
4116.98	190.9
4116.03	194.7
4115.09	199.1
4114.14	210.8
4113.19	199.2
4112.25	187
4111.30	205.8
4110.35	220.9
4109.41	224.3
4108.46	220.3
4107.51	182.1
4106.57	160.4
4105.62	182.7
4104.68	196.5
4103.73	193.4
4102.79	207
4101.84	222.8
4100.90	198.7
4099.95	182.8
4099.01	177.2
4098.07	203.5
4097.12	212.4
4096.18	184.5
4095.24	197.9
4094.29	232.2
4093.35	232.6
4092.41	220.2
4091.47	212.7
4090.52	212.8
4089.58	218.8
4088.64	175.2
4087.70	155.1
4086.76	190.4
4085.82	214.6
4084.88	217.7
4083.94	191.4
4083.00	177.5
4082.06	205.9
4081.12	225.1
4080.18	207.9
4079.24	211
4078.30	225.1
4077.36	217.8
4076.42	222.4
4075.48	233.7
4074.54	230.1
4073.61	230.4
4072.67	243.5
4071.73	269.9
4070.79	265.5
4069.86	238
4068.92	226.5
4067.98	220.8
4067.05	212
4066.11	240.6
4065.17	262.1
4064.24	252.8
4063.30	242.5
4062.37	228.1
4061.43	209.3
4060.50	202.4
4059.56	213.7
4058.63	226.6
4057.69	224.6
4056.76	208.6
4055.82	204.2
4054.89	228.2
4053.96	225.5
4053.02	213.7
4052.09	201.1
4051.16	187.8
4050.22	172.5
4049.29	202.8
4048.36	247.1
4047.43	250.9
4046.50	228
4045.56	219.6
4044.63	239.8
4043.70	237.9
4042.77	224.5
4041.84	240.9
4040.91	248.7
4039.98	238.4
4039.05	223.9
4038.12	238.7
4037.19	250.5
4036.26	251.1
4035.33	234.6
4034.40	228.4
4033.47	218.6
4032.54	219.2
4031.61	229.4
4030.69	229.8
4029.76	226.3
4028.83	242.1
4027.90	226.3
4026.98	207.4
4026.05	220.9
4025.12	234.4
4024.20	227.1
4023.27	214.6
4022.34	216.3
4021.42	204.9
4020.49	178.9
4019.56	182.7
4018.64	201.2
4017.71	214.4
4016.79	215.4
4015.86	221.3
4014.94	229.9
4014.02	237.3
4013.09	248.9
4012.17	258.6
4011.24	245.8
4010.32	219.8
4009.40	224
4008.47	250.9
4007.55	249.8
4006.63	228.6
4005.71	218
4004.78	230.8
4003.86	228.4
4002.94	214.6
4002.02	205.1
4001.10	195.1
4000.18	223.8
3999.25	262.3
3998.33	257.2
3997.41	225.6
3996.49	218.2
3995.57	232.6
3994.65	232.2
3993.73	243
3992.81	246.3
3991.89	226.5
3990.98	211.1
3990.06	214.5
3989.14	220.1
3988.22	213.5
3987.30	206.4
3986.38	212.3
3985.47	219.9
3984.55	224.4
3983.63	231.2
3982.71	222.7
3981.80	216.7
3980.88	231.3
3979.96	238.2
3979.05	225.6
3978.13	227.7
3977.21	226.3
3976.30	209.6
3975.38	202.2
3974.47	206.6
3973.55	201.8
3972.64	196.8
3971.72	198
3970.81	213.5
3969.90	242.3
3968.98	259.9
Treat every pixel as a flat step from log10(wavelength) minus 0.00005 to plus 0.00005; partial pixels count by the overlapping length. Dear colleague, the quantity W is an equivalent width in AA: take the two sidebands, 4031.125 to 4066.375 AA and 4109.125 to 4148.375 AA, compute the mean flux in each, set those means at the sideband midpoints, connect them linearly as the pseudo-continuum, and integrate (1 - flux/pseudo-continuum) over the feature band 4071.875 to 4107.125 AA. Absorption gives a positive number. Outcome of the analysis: 2.1 AA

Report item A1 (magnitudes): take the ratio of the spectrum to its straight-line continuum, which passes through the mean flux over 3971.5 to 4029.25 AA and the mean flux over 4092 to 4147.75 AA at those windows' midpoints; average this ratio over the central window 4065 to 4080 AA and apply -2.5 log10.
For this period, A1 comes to -0.092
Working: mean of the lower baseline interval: 223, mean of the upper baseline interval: 209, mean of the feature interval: 233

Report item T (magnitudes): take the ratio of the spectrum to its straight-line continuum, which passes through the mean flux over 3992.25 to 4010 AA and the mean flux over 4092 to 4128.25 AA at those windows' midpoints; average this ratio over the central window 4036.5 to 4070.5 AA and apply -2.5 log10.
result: -0.043 mag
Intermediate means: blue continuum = 231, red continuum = 203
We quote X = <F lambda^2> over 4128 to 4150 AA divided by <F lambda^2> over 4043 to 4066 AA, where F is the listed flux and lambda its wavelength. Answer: 1.0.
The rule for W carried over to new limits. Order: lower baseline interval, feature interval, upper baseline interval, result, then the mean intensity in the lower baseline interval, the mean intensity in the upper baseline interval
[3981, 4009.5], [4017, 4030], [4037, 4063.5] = 0.6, 226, 223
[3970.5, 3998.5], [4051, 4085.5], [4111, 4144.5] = -1.3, 221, 211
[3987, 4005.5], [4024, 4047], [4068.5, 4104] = -1.2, 225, 213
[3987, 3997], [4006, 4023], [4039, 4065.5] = 0.1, 224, 224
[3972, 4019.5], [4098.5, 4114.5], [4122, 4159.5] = 1.6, 224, 220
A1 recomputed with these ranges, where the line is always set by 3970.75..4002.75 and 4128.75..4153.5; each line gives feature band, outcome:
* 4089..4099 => 0.04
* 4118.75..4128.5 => 0.04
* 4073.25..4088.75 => 0.05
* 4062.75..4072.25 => -0.11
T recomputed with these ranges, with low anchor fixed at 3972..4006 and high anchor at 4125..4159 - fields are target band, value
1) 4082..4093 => 0.11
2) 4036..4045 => -0.09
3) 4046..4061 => 0.03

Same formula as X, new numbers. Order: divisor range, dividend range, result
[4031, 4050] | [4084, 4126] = 0.89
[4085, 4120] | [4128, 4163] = 1.12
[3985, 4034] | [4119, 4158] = 1.03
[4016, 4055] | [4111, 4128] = 0.95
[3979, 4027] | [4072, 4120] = 0.96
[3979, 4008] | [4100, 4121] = 0.93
